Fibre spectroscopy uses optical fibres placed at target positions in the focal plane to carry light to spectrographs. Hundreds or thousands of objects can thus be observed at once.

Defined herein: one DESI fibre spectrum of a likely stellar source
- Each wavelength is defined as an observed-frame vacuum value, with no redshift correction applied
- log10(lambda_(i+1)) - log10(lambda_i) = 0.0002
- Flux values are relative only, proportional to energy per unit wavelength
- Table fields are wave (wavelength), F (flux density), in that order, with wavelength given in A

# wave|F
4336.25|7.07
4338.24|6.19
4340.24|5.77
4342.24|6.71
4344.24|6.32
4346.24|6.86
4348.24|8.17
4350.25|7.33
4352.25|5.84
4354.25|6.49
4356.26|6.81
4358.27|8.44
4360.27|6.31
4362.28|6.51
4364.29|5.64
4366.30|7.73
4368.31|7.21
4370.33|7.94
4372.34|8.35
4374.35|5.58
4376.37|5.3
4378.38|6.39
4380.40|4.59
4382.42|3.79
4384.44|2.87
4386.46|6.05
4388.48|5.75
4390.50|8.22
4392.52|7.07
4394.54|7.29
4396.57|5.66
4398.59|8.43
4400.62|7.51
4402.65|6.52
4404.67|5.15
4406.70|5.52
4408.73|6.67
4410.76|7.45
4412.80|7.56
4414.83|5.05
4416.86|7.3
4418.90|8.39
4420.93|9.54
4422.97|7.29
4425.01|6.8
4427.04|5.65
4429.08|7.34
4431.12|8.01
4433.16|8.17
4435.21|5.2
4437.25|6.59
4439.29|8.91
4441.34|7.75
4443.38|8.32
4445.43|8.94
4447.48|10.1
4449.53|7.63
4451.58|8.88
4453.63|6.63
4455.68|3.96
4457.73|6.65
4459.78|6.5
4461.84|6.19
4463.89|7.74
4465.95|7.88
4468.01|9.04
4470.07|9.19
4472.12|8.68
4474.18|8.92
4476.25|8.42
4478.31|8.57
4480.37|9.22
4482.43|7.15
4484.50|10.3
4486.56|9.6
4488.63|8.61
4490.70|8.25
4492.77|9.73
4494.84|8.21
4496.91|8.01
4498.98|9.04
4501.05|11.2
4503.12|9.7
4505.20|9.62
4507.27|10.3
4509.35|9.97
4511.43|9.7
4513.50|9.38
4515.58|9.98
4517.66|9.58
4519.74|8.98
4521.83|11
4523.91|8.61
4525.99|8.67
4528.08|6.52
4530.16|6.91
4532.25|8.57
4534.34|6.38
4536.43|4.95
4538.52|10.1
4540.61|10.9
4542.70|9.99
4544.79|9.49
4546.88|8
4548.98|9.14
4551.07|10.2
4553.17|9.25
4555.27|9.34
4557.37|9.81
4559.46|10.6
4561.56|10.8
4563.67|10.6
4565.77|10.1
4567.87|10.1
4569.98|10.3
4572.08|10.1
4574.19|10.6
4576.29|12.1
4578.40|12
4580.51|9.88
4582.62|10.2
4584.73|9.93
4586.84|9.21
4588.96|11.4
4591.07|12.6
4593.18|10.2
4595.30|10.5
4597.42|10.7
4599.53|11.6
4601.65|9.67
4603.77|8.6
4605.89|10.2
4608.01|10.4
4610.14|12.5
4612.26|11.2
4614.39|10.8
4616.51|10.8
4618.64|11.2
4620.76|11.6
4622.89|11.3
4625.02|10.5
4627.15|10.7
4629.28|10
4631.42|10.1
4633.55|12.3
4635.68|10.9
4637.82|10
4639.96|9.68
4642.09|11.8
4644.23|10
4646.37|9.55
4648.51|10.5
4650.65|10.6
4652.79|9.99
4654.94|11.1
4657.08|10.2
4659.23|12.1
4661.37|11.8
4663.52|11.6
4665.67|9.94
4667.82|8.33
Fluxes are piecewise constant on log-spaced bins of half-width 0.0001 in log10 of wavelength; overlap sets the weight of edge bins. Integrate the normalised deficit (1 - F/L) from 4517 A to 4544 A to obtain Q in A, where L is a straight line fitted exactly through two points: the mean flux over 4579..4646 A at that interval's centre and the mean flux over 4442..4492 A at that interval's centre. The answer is 2.03 A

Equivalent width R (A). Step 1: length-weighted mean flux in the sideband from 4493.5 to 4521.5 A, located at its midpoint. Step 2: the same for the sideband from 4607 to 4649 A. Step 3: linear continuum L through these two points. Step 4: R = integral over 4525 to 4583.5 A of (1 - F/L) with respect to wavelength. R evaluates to 3.3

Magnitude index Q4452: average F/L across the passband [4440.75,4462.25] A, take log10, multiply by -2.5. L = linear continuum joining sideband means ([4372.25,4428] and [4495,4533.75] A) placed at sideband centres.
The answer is 0.03 mag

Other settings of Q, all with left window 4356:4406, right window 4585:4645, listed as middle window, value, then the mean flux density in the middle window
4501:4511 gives -1.5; 10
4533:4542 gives 1.1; 8.17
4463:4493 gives -1.9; 8.73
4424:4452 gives -0.8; 7.71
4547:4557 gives 0.2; 9.36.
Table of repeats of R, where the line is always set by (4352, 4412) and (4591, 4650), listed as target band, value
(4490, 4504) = -1.1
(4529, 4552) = 1.7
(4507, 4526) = -1.7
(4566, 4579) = -1.3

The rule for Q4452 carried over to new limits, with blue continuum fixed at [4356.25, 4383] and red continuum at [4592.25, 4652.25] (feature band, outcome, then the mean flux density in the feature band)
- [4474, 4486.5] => -0.064 mag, 8.82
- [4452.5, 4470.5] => 0.143 mag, 7.03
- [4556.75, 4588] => -0.066 mag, 10.4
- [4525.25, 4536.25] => 0.262 mag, 7.18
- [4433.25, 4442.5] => 0.056 mag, 7.24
